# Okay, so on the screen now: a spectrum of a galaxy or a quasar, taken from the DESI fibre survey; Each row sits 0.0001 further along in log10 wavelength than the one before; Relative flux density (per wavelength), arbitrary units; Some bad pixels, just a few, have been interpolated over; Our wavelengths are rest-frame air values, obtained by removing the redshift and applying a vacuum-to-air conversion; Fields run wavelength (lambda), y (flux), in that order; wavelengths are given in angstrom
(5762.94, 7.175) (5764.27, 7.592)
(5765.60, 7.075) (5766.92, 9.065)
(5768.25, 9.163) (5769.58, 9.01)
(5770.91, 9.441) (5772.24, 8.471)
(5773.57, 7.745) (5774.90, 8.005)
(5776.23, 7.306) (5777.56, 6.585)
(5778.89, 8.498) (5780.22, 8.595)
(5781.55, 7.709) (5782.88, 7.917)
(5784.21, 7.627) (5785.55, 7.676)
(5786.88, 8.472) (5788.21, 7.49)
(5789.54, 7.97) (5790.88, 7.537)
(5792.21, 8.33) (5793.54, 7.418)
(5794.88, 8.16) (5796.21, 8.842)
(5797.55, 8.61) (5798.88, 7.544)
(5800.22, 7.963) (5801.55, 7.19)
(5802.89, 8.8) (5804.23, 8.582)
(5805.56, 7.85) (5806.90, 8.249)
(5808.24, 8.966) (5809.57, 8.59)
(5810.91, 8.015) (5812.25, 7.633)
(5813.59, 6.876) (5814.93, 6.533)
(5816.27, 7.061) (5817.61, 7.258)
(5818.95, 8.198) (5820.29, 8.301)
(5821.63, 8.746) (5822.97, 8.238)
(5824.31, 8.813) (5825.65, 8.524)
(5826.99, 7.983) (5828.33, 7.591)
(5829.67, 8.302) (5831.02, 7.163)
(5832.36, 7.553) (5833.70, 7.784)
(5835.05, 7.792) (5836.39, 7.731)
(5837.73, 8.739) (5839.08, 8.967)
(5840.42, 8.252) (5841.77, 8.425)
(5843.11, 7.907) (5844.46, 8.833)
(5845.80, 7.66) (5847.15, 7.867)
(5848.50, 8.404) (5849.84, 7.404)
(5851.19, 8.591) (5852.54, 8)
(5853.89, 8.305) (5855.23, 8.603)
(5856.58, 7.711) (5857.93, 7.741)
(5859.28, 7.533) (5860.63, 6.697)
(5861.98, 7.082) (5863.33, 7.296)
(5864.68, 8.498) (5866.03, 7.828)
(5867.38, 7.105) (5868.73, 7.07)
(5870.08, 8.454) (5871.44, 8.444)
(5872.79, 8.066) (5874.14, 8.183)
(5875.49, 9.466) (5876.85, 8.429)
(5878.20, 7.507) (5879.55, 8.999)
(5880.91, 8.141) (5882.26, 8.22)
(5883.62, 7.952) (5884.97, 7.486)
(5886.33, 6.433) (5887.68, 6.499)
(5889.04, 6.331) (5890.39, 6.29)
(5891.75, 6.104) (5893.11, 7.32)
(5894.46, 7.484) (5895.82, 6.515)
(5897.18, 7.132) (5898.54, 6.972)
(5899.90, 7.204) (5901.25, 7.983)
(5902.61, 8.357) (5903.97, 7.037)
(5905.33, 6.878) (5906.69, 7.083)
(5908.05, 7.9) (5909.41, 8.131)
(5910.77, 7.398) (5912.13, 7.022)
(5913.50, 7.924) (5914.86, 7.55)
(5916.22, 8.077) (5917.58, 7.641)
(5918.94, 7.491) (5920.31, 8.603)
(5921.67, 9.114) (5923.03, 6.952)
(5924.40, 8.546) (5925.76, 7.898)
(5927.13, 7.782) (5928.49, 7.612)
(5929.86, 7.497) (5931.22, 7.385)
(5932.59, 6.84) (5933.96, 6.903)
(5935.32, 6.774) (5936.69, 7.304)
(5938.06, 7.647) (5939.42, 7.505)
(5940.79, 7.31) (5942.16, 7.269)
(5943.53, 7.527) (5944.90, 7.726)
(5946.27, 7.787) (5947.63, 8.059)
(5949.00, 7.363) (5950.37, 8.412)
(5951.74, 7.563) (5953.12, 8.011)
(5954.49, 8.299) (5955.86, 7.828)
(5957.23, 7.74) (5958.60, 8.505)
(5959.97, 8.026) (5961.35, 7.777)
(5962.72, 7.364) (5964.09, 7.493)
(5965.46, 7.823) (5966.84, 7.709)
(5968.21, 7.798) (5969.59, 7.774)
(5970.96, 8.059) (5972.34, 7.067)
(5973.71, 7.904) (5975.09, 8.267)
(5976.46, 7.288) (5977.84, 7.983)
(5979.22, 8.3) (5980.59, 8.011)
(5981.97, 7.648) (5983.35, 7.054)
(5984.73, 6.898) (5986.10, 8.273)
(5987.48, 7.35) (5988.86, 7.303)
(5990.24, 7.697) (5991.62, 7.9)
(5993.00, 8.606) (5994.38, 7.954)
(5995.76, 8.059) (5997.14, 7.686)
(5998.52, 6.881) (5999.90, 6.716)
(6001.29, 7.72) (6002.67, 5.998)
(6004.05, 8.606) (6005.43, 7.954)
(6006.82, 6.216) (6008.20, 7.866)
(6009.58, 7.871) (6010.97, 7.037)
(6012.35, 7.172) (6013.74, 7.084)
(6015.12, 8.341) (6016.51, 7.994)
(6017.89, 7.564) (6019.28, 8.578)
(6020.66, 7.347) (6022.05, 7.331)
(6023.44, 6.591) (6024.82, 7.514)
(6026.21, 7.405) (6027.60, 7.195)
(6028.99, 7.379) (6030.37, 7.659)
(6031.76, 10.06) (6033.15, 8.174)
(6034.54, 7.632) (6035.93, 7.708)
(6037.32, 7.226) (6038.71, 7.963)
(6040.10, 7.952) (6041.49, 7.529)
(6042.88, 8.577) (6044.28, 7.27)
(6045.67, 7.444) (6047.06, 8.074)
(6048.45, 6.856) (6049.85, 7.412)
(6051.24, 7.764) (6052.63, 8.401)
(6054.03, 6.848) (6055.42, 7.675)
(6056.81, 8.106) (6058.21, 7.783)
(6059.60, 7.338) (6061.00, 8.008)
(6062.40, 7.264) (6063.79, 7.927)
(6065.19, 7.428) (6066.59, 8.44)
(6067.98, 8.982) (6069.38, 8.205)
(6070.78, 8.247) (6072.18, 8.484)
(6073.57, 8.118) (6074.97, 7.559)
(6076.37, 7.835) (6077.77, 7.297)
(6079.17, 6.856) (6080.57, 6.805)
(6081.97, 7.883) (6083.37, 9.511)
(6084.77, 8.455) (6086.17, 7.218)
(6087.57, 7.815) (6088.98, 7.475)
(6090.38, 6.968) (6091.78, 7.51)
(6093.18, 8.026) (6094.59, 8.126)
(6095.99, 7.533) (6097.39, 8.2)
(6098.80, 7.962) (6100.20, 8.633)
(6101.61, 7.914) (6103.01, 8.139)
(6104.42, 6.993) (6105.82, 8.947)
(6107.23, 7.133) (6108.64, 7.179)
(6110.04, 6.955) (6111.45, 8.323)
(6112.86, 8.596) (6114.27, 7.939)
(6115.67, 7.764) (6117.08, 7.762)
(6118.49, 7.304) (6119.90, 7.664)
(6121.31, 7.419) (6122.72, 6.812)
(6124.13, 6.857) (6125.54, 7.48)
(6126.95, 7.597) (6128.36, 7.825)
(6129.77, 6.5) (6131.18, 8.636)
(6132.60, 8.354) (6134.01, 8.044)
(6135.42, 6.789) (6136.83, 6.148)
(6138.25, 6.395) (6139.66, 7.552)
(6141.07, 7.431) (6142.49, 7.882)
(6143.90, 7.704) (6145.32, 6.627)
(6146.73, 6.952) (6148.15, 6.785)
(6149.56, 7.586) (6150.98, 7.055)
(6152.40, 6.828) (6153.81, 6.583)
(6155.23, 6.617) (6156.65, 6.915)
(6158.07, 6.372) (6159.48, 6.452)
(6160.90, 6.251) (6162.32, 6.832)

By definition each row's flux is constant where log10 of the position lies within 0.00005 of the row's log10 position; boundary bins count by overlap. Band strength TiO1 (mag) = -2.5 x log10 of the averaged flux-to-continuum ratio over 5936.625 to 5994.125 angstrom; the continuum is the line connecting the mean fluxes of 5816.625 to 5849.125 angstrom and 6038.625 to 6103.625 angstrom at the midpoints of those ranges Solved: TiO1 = 0.028 mag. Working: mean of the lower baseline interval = 8.12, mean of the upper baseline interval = 7.82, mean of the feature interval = 7.75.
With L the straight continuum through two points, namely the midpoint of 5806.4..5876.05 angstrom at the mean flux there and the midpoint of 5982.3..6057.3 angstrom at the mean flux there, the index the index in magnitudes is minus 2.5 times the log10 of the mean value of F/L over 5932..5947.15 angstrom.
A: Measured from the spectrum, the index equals 0.06 mag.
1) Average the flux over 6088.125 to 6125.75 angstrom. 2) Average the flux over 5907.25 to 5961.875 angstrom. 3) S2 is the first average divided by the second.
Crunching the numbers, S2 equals 1.00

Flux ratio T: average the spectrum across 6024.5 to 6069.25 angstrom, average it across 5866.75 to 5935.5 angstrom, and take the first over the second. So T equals 1.03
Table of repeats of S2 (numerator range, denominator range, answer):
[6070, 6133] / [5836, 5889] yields 0.97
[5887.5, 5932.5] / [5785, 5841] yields 0.93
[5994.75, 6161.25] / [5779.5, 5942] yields 0.97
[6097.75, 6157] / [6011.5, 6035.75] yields 0.97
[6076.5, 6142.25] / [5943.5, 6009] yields 0.99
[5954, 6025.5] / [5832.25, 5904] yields 0.99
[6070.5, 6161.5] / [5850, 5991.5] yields 0.98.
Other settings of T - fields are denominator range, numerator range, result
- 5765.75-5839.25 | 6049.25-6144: 0.96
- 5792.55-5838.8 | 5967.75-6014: 0.95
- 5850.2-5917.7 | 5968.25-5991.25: 1.01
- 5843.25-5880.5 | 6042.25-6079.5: 0.98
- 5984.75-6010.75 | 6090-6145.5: 1.01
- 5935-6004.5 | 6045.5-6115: 1.02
